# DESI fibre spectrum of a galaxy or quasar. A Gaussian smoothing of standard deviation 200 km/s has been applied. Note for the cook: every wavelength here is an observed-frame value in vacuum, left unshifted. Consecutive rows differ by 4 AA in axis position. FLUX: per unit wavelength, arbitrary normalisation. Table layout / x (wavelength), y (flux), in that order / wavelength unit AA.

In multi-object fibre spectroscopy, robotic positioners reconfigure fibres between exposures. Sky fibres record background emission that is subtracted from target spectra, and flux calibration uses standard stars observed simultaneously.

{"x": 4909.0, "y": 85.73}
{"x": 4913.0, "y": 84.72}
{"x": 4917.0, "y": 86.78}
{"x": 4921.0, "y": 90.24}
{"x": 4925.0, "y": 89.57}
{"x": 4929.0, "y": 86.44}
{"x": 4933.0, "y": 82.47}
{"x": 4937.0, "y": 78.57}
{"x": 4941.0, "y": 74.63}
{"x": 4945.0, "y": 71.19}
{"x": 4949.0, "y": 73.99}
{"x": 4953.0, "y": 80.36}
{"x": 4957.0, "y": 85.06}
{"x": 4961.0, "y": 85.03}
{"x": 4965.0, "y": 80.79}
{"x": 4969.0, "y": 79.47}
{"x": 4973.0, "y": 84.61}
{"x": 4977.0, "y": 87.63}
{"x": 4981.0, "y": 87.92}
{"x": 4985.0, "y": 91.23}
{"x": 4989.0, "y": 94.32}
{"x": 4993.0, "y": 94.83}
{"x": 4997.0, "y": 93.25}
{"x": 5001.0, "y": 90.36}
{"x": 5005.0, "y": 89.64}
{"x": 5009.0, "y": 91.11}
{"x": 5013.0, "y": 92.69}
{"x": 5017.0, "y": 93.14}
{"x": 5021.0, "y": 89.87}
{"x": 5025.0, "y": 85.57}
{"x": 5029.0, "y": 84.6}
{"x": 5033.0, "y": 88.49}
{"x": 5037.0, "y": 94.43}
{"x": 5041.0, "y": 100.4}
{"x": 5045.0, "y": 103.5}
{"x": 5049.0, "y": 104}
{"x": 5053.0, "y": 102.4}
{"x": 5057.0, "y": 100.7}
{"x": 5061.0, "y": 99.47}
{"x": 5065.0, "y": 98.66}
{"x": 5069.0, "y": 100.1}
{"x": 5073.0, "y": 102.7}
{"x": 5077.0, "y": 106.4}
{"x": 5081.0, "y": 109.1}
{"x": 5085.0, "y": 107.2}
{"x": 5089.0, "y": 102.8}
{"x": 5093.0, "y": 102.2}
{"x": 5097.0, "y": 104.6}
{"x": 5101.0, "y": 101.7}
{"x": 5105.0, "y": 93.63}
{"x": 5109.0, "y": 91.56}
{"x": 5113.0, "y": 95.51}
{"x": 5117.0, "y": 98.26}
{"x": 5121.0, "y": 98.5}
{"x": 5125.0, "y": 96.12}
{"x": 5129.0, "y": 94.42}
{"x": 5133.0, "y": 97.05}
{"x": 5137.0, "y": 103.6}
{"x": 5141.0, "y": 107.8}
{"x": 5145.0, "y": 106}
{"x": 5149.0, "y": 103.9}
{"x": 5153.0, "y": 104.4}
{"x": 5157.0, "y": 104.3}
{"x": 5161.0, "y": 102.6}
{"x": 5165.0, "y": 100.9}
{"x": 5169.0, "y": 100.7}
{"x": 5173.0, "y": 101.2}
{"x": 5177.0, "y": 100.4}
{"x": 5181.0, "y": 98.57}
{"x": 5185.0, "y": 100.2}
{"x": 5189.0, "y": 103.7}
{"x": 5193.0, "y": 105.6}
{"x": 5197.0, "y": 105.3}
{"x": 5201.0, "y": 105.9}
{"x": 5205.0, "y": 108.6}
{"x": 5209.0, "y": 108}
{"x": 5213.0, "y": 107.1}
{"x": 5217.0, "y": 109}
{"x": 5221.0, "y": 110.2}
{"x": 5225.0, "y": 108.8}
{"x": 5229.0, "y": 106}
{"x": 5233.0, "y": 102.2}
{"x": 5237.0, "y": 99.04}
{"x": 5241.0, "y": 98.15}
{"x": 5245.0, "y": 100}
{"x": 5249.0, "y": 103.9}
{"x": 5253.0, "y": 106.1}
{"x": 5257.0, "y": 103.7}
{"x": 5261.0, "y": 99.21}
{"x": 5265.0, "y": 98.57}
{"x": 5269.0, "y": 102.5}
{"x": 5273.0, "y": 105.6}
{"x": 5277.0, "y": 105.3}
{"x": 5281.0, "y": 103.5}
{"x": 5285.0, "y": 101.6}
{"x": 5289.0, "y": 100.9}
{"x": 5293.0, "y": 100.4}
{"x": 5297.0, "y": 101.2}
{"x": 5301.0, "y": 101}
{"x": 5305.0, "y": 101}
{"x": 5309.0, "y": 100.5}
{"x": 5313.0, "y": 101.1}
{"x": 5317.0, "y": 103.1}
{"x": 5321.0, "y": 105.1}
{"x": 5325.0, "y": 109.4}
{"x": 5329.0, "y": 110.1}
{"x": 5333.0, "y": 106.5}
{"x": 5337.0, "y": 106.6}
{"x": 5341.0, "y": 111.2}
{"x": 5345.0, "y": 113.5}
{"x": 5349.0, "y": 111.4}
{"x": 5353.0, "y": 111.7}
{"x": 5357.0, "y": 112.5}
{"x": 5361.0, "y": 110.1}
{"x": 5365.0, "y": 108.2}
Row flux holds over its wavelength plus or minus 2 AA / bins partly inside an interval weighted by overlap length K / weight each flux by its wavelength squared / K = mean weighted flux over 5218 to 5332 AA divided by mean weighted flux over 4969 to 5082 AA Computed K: 1.20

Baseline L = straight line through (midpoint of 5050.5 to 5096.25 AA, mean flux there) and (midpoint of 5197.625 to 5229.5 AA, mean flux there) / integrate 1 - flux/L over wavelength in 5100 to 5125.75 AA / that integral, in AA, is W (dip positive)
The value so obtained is 2.0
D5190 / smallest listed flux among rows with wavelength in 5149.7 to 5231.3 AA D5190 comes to 98.57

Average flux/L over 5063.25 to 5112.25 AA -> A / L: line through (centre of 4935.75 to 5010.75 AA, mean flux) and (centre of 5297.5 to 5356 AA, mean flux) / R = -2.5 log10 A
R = -0.11 mag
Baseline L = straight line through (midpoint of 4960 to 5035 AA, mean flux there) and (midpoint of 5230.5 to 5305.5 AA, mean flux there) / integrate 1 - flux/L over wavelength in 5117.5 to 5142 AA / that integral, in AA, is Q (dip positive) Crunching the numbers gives -1.0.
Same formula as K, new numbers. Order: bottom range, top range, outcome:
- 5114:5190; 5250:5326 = 1.07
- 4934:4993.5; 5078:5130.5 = 1.27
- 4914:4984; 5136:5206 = 1.36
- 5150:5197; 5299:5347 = 1.10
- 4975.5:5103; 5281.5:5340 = 1.19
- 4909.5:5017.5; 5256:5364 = 1.40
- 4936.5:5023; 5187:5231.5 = 1.36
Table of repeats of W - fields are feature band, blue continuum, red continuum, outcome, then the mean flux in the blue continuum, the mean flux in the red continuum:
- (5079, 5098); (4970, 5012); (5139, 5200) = -1.6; 90.3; 103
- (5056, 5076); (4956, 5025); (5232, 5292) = -1.8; 88.8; 102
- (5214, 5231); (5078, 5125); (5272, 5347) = -0.9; 100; 105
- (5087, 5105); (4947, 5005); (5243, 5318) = -1.8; 86.5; 102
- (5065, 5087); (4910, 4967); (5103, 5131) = -2.9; 82.2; 95.4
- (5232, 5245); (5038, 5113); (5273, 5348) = 0.5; 101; 105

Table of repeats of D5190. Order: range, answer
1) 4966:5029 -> 79.47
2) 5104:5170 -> 91.56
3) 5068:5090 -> 100.1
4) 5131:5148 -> 97.05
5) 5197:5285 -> 98.15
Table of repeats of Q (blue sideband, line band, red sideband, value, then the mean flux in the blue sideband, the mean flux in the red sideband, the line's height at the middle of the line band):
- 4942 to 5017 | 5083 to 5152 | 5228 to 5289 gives -4.50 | 86.3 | 102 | 94.2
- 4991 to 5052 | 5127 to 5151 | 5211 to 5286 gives -0.84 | 93.2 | 104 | 98.7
